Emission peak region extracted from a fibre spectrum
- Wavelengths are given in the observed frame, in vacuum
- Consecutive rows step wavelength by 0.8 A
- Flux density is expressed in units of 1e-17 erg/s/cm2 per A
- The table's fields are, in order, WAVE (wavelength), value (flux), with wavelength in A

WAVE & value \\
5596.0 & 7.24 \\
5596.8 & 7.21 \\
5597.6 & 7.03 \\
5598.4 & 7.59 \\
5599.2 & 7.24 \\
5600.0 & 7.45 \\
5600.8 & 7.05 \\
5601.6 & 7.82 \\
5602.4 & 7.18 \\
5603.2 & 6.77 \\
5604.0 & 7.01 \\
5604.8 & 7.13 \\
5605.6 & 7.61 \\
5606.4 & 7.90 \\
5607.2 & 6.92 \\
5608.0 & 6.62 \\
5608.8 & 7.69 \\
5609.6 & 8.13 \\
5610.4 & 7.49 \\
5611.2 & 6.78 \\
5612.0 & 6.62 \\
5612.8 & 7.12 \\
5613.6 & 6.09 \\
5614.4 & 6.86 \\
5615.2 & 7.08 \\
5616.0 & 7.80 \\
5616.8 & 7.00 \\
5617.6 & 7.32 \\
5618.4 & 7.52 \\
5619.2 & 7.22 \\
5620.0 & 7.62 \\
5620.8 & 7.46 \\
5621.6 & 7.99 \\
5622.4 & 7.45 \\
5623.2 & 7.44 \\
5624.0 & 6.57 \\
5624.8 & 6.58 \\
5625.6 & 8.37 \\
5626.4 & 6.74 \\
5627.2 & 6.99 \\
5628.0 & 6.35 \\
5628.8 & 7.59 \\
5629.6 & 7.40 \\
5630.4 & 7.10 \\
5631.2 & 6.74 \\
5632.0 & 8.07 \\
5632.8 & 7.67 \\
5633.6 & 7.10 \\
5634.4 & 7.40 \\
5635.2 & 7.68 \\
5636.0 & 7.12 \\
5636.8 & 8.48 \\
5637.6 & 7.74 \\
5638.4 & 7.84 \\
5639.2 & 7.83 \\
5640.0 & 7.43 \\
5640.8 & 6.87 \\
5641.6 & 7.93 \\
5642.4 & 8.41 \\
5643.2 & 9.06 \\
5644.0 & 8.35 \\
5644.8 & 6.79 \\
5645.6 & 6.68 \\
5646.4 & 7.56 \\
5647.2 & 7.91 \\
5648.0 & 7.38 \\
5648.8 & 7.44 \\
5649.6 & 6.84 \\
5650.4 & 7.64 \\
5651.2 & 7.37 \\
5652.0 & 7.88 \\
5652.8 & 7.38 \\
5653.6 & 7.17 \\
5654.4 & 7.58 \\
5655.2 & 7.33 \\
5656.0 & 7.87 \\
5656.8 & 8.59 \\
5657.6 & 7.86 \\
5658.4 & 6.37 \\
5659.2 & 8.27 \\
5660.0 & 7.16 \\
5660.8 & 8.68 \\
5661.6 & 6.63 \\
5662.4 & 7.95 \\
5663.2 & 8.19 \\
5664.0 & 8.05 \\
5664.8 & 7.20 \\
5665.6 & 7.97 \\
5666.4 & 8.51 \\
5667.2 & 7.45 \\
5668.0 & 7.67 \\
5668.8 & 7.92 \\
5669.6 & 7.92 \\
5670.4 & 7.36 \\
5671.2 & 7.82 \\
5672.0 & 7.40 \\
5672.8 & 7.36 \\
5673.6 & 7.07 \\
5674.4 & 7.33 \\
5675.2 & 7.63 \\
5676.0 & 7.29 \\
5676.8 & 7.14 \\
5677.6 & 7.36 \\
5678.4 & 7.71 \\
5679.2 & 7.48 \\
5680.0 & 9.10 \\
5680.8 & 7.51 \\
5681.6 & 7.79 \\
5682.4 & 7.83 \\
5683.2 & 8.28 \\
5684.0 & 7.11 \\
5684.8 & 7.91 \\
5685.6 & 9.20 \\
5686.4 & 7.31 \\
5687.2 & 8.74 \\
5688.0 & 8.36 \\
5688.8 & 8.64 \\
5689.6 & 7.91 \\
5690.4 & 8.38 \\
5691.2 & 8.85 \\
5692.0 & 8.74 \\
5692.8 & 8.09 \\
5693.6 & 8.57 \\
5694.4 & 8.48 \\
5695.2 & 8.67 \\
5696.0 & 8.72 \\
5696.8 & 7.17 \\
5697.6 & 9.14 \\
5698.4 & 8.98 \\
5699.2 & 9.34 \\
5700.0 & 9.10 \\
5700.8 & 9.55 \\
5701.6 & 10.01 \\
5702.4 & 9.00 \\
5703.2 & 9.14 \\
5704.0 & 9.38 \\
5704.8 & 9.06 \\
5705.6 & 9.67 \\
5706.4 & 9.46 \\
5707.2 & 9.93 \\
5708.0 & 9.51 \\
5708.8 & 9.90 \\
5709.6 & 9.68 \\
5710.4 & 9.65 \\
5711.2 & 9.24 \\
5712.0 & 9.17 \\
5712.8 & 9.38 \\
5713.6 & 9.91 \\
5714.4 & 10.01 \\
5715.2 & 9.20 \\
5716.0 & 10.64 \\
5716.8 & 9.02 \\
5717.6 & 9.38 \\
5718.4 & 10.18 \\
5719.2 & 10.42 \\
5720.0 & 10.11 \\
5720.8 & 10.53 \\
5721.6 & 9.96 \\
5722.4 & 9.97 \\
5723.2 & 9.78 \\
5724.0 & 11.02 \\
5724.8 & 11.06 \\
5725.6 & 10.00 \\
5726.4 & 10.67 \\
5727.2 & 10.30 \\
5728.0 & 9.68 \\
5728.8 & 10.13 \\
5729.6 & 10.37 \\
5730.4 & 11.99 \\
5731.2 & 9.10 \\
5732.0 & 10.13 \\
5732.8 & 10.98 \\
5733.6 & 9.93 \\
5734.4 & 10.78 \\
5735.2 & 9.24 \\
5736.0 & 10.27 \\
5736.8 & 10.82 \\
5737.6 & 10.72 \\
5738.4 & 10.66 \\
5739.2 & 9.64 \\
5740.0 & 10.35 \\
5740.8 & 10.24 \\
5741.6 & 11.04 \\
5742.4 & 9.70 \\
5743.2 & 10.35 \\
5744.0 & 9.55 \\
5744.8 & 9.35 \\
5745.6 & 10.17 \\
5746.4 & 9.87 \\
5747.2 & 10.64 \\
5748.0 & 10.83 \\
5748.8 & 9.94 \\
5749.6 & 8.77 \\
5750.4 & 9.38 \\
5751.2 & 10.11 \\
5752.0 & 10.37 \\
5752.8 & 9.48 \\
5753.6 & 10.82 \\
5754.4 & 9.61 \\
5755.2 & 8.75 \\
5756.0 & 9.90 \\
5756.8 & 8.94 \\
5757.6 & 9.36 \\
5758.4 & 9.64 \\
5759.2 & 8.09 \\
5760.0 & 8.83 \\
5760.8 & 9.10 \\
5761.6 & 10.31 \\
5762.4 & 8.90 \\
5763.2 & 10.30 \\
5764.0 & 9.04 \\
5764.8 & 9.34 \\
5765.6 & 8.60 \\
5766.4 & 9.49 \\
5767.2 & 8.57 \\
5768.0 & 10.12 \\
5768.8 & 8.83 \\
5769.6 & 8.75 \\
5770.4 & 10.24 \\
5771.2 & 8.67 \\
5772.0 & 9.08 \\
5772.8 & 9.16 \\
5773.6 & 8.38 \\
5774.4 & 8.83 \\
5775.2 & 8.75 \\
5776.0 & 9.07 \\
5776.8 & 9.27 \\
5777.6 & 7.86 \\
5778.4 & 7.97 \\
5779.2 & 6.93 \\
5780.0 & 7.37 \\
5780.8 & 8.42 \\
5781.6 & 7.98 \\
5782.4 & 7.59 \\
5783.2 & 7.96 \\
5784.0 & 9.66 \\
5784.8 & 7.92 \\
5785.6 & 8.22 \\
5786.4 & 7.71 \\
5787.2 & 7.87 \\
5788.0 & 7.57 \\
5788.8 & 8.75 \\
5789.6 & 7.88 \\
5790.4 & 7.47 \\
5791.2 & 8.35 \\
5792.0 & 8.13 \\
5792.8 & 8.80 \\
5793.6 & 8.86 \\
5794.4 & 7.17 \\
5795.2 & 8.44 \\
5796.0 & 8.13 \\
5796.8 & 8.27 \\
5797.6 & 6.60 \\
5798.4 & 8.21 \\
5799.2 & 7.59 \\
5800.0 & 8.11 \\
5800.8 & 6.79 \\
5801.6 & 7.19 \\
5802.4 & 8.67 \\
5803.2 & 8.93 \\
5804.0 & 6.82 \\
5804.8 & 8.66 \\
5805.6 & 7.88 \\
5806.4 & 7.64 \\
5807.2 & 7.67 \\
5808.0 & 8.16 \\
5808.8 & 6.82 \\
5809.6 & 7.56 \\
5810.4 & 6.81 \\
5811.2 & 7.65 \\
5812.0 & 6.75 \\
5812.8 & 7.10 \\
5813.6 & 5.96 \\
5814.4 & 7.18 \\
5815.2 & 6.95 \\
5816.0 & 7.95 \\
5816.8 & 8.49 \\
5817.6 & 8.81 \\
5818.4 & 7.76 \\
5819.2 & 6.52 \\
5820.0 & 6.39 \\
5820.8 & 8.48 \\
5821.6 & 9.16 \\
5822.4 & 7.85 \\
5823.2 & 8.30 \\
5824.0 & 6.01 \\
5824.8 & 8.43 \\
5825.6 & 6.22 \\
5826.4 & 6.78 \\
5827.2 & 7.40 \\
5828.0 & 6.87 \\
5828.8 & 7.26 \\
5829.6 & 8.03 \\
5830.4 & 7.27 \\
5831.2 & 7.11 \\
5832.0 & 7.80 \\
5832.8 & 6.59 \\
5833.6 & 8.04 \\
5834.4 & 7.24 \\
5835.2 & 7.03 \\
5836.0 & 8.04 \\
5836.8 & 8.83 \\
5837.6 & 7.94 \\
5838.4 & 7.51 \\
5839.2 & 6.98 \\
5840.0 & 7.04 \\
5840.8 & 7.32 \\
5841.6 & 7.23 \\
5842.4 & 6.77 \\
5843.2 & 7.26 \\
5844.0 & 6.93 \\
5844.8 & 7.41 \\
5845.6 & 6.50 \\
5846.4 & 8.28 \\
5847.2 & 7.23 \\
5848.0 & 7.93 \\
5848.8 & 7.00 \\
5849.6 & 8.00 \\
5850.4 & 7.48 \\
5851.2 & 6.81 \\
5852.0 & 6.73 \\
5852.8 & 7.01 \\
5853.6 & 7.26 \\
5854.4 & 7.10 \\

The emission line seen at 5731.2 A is Mg II 2798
